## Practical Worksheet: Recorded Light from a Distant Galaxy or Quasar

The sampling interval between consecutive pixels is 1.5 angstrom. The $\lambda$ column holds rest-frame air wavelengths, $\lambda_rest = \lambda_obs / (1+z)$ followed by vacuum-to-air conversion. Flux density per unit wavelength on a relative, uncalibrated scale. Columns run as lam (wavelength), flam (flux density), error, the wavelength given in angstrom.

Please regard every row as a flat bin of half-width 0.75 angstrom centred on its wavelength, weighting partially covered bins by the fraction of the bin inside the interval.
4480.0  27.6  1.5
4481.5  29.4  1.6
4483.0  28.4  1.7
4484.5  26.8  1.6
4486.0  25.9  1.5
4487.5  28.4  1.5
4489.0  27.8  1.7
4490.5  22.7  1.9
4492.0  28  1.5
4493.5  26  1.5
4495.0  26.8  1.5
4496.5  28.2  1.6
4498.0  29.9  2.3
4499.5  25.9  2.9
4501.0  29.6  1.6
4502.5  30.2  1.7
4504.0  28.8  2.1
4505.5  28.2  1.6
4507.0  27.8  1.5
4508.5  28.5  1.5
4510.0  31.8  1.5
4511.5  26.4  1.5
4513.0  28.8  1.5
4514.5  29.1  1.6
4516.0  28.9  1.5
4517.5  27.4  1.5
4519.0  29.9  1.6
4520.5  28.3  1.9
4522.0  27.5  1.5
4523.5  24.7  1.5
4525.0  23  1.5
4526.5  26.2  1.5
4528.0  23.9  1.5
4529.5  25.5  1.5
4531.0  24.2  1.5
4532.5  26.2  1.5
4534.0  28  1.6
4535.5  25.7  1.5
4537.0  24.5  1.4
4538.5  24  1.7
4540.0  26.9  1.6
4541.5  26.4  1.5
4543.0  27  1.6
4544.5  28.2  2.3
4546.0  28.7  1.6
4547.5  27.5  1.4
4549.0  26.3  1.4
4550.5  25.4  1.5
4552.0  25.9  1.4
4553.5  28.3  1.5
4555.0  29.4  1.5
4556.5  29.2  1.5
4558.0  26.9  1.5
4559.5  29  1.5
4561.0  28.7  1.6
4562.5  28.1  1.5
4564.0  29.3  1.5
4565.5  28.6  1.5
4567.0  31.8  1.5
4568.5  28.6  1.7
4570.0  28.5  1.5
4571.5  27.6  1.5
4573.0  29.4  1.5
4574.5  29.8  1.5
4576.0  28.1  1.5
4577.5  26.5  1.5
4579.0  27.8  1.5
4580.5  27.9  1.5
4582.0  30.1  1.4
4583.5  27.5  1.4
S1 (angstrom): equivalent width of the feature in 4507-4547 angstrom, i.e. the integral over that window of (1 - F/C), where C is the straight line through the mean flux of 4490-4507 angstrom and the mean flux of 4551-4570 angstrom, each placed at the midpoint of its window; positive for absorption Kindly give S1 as 1.7 angstrom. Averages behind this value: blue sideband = 27.7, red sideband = 28.6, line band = 26.9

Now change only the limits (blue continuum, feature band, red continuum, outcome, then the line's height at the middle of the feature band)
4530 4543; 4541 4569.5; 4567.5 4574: -0.7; 27.4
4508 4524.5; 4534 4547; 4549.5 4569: 0.8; 28.3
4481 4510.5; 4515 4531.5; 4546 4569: 1.0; 28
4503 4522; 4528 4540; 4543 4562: 1.2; 28.2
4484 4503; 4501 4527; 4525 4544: -1.5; 26.5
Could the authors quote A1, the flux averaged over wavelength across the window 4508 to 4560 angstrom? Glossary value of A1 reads 27.1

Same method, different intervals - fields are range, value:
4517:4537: 26.1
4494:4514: 28.5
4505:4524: 28.3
